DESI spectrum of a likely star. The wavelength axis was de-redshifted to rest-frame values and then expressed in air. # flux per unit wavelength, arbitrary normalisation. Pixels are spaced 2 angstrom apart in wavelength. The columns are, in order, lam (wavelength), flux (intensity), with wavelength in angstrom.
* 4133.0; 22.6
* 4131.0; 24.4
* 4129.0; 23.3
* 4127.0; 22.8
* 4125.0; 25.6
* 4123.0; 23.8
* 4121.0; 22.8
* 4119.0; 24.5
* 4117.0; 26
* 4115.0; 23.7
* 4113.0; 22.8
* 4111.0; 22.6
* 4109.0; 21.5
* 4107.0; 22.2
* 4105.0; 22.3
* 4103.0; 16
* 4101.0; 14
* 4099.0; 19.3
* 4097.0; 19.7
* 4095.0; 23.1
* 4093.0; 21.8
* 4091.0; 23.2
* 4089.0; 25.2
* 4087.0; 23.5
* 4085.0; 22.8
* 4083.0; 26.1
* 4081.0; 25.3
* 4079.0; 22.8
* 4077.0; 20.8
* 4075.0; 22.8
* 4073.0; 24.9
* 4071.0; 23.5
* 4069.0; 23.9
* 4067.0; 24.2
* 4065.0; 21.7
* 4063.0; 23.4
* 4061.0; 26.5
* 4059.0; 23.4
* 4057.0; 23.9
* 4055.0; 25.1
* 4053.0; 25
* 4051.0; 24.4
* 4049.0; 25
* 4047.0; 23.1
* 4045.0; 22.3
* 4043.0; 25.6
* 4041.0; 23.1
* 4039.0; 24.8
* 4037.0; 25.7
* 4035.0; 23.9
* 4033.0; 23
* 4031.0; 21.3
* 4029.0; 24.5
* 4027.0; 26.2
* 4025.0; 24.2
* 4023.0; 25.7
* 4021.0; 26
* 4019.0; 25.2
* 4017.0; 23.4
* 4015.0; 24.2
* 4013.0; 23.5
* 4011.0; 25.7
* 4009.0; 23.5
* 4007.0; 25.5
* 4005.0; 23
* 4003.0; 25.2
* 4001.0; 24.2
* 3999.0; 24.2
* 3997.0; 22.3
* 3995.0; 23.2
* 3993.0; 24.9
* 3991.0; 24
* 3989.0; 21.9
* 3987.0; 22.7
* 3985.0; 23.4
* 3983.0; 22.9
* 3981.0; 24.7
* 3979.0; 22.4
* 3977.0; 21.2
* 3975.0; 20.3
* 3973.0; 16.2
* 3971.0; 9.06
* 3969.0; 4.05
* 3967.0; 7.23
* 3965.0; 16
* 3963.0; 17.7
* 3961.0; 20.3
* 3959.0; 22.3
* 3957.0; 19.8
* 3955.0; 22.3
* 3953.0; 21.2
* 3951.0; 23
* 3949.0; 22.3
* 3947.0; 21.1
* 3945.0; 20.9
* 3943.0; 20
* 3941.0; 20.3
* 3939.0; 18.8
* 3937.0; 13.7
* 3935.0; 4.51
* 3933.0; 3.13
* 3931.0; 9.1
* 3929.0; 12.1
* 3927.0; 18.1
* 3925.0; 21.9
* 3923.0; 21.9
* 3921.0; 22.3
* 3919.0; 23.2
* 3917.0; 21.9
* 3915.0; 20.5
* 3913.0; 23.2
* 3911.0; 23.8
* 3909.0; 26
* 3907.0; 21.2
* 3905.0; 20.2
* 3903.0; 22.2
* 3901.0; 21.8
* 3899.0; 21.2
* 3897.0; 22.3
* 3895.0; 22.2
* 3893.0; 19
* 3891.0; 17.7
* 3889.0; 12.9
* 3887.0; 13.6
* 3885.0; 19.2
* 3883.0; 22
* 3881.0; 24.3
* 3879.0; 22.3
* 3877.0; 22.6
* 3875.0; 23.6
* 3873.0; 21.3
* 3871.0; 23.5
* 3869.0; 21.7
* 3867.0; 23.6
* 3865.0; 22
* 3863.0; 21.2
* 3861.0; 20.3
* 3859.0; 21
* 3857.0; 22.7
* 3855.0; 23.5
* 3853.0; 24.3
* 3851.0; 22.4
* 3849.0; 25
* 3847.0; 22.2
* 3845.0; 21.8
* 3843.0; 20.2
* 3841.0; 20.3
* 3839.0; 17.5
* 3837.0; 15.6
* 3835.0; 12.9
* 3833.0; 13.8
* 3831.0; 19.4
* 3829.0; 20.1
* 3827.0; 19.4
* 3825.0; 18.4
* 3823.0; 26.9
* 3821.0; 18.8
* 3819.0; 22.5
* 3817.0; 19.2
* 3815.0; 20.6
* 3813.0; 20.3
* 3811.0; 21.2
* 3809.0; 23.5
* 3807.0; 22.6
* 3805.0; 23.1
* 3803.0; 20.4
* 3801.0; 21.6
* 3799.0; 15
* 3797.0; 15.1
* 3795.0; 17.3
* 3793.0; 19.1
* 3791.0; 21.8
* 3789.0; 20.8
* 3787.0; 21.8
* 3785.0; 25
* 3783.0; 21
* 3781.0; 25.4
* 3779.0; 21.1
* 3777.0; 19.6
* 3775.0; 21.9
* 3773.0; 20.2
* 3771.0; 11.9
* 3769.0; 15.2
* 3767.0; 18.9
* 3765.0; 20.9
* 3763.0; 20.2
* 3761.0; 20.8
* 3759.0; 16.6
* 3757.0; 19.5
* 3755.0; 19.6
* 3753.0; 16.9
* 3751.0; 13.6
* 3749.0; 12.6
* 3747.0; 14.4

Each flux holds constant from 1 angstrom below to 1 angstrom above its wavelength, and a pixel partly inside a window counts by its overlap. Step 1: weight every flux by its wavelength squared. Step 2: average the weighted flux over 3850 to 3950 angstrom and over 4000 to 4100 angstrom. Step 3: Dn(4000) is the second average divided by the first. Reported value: 1.3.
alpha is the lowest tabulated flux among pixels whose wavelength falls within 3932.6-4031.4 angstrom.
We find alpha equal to 3.13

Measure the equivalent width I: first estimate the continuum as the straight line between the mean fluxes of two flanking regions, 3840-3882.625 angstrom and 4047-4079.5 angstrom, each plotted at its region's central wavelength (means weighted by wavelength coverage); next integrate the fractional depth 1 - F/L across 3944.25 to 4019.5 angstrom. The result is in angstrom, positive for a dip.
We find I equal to 6.8 angstrom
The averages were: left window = 22.4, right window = 23.8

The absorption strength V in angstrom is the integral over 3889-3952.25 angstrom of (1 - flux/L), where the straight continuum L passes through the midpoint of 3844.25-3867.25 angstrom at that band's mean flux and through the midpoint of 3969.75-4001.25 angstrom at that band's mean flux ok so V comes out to 7.9 angstrom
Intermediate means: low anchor 22.5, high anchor 21.5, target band 19.2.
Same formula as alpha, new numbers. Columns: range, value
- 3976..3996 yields 21.2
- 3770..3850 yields 11.9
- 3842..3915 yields 12.9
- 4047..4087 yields 20.8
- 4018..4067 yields 21.3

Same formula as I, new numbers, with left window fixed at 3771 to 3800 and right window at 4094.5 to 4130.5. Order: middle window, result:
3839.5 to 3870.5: -2.4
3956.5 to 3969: 3.0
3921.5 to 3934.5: 4.1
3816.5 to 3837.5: 1.5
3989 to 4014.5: -3.2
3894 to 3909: -0.8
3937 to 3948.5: 0.7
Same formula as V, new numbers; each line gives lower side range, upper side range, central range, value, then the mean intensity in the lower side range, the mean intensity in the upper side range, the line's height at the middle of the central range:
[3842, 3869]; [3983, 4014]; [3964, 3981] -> 6.1 angstrom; 22.3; 23.8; 23.5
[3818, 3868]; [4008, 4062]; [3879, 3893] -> 1.9 angstrom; 20.6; 24.4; 21.5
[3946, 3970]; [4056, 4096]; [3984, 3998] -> -2.5 angstrom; 18.1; 23.6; 19.7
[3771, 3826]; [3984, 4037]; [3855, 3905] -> 2.2 angstrom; 20.7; 24.1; 22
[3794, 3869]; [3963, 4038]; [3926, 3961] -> 6.8 angstrom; 20.4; 22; 21.4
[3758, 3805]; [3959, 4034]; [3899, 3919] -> -1.3 angstrom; 19.7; 21.7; 20.9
